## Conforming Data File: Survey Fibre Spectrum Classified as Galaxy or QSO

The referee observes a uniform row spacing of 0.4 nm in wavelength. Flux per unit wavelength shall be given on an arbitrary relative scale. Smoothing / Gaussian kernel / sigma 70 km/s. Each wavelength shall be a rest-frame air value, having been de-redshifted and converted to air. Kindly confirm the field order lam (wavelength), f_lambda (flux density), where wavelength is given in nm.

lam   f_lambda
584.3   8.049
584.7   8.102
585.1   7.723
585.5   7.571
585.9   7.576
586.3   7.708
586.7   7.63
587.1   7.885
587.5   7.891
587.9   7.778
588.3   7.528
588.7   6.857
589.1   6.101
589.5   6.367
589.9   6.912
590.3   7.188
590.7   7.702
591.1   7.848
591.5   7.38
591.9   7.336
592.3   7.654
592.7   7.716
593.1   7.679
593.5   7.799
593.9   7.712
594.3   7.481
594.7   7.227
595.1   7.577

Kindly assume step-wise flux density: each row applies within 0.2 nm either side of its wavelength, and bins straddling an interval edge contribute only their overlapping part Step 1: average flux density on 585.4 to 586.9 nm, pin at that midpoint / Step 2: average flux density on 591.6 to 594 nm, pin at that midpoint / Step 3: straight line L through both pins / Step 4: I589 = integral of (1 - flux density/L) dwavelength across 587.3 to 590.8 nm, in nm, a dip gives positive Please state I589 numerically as 0.23 nm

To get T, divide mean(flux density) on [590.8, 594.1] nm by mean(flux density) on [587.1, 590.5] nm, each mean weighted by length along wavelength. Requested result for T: 1.07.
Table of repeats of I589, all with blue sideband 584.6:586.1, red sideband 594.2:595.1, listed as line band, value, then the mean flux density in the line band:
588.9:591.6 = 0.173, 7.06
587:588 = -0.028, 7.86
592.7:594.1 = -0.055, 7.73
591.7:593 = -0.019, 7.58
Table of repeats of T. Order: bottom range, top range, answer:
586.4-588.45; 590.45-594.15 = 0.99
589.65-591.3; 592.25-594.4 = 1.04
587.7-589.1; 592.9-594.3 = 1.07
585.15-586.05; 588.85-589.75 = 0.83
